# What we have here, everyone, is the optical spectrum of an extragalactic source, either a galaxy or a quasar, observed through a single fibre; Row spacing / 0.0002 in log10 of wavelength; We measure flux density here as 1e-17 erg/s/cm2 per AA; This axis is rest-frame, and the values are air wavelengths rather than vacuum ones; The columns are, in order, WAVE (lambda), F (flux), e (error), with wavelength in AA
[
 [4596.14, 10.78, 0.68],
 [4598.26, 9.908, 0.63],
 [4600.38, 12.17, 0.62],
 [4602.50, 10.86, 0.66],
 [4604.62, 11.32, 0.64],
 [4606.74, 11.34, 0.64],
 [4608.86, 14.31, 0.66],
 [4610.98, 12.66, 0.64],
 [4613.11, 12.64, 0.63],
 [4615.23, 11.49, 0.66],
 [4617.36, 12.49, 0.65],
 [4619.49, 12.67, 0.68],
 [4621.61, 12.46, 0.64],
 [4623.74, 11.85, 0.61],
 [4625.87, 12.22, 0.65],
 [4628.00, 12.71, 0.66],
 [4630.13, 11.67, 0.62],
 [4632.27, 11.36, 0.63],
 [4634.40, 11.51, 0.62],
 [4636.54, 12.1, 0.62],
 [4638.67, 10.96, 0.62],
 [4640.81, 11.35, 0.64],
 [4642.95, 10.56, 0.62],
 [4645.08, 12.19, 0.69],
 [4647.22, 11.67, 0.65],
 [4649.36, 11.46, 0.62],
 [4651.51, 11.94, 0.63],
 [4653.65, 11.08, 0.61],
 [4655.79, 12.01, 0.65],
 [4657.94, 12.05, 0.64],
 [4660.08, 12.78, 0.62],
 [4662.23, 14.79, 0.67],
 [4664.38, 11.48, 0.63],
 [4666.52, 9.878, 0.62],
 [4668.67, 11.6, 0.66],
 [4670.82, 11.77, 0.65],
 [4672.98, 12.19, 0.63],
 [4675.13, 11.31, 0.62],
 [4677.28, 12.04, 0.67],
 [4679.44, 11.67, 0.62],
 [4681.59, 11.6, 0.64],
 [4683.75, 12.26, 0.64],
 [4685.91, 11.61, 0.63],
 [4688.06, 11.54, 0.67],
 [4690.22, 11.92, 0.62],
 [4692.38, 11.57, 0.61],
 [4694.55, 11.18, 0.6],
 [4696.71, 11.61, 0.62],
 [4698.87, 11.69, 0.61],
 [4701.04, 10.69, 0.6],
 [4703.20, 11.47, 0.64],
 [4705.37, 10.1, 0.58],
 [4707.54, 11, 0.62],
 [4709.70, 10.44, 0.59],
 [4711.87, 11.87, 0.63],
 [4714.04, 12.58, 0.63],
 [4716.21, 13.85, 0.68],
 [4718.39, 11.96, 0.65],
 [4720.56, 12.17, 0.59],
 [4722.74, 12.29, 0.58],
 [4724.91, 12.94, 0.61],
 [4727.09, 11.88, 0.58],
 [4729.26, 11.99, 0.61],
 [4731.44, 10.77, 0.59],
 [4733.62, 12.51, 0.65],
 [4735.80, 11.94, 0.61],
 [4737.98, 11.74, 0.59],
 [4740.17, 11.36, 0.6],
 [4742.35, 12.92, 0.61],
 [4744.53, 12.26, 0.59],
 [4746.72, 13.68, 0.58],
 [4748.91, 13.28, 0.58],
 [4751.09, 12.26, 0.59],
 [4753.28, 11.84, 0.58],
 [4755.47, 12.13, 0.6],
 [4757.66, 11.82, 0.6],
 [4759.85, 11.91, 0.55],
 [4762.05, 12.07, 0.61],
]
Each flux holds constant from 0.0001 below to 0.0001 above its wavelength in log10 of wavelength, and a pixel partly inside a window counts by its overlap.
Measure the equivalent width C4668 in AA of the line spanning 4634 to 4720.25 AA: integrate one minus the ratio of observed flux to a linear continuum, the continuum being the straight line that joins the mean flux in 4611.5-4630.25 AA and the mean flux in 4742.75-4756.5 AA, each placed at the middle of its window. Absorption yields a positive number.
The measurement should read 5.1 AA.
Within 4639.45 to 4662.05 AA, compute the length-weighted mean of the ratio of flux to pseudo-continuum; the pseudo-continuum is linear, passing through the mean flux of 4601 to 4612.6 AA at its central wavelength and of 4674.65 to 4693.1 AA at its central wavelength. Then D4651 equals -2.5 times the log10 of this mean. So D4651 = 0.01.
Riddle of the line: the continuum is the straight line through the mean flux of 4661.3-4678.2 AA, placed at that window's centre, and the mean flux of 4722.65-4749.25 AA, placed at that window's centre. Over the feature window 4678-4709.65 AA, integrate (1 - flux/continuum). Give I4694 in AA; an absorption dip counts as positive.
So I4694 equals 1.6 AA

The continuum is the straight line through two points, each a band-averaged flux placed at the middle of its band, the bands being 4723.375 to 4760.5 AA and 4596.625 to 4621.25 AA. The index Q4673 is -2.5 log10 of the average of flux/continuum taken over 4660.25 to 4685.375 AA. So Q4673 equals 0.02 mag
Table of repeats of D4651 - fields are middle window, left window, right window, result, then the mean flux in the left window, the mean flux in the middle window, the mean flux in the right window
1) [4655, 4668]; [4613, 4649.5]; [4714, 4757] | -0.016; 11.8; 12.2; 12.3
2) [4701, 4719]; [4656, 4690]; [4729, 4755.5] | 0.044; 11.9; 11.6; 12.2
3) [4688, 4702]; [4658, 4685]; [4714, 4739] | 0.056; 11.9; 11.5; 12.2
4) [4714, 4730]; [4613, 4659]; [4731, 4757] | -0.026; 11.8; 12.5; 12.3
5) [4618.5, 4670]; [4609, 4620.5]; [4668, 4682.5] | 0.027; 12.5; 11.8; 11.7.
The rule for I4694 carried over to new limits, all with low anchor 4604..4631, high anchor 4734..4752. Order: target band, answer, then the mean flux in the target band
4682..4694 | 0.62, 11.7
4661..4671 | 0.35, 11.9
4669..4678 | 0.41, 11.8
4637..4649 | 0.93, 11.4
